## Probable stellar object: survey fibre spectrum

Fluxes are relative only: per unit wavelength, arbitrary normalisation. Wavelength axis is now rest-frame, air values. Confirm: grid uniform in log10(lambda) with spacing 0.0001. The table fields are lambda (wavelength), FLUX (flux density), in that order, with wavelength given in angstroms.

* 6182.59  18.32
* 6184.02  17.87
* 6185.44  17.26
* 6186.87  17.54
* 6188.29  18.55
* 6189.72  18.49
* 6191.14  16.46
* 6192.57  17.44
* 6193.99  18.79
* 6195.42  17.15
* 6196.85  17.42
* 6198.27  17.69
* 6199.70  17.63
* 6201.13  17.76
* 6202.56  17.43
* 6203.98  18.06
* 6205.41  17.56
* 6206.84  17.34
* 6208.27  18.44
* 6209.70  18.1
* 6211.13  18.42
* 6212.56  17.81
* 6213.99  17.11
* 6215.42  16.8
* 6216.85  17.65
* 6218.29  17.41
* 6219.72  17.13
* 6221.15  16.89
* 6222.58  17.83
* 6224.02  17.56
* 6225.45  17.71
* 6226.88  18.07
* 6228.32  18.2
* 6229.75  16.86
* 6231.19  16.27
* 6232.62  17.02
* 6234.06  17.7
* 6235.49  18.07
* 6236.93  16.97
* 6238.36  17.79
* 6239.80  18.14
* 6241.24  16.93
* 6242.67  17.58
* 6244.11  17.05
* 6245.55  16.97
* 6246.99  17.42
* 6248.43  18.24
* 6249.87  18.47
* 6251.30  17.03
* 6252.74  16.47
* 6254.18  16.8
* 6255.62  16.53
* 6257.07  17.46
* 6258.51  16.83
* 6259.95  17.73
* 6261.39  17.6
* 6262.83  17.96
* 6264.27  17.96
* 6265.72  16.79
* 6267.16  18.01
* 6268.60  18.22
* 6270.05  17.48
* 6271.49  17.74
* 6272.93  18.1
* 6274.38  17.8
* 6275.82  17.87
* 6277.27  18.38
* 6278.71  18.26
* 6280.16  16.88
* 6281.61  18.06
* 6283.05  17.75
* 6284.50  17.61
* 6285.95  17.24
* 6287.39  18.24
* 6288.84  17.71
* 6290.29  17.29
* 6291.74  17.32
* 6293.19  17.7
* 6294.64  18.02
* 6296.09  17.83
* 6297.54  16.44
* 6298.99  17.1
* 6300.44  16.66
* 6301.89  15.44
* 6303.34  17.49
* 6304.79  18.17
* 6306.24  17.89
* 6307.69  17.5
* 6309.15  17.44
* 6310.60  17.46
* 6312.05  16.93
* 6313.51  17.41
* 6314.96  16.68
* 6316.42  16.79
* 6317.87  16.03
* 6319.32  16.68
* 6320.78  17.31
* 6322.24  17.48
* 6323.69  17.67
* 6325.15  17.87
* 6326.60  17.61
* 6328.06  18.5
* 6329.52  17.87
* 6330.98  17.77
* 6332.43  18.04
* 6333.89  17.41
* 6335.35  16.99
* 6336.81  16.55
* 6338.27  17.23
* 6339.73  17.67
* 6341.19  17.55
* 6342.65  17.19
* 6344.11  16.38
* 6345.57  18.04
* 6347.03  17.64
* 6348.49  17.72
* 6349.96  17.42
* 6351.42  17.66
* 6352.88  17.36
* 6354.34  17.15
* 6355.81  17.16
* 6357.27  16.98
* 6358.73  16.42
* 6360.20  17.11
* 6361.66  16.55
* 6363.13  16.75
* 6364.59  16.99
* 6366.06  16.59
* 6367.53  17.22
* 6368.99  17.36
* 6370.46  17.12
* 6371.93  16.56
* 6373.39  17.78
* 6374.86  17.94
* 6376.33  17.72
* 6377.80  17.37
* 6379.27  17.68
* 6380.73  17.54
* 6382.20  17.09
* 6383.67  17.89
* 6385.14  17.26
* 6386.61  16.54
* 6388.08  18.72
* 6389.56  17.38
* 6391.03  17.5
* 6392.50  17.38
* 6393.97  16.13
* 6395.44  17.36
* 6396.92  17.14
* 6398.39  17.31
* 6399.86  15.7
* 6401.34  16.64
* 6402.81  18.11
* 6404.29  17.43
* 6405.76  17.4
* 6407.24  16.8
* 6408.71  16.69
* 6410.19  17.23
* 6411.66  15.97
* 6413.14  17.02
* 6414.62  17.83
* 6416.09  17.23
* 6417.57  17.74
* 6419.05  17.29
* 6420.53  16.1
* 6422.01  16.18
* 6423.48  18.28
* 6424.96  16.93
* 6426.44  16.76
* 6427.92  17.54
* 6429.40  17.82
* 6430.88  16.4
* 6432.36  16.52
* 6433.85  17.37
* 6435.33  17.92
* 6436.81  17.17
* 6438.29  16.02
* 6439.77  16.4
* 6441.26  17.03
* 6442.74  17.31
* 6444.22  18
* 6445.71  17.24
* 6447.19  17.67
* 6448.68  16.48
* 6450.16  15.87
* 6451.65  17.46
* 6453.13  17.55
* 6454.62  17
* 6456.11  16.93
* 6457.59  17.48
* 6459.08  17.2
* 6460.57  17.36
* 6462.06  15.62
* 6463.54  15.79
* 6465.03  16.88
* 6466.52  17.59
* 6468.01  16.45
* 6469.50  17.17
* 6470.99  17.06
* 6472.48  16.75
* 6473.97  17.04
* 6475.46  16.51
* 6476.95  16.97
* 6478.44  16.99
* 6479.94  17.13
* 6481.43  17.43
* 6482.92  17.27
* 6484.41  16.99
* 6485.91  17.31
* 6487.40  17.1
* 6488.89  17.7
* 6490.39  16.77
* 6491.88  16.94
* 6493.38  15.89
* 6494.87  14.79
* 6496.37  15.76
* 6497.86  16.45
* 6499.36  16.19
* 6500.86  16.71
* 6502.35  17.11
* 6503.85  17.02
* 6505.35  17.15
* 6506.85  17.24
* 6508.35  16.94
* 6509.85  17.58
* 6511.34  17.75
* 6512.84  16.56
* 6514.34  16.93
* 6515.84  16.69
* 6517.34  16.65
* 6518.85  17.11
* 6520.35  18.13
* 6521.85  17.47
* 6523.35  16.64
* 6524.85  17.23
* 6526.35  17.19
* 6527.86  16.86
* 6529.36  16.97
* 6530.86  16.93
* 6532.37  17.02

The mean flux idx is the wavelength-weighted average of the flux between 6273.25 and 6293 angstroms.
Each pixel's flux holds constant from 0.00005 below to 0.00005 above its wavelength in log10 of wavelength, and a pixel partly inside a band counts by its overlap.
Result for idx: 17.7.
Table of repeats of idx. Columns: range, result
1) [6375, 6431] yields 17.2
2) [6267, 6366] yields 17.4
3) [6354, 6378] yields 17.1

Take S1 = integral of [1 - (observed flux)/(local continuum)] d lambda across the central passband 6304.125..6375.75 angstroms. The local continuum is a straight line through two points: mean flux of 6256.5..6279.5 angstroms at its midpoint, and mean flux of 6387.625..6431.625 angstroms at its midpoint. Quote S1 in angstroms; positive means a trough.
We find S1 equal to 0.58 angstroms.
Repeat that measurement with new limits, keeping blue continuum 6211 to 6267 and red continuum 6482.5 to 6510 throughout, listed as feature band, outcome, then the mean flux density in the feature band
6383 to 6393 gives -0.3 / 17.5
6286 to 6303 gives 0.0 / 17.3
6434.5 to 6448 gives -0.2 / 17.2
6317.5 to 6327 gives 0.0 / 17.3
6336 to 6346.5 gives -0.1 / 17.2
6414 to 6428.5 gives -0.2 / 17.2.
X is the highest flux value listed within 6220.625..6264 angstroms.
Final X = 18.47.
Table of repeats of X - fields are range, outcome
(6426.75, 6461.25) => 18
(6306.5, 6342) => 18.5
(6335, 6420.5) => 18.72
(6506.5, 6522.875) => 18.13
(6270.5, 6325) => 18.38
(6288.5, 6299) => 18.02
